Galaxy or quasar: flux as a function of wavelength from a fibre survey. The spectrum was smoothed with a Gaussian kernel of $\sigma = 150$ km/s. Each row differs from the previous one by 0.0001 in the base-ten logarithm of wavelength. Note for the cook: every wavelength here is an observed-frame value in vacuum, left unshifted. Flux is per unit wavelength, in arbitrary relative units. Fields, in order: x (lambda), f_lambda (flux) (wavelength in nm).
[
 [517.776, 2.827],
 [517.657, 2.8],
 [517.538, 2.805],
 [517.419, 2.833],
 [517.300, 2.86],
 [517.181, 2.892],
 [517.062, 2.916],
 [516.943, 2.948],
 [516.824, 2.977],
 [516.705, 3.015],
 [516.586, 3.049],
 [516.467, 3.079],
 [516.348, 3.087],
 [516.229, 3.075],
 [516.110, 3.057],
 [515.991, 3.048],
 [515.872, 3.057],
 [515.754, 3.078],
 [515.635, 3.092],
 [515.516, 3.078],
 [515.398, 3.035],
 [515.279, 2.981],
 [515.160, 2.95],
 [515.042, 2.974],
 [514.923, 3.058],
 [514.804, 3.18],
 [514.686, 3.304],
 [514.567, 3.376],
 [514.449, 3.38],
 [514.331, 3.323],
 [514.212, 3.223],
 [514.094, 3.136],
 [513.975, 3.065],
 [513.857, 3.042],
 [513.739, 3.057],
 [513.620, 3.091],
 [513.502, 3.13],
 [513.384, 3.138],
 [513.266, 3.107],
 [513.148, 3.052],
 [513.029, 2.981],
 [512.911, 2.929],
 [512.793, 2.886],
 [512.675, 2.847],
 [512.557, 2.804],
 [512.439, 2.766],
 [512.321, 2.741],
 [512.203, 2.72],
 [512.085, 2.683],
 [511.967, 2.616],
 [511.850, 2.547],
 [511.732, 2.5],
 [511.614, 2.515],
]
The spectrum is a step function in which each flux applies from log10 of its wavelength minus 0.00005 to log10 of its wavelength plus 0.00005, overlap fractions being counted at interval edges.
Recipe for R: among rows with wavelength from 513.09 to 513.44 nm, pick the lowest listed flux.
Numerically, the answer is 3.052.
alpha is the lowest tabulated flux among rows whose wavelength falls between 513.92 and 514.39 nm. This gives 3.065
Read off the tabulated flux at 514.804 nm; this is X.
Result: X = 3.18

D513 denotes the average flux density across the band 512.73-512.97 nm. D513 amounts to 2.91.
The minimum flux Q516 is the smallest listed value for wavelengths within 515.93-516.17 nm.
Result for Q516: 3.048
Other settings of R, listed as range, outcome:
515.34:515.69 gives 3.035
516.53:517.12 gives 2.916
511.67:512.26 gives 2.5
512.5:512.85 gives 2.804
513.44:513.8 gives 3.057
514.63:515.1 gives 2.974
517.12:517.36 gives 2.86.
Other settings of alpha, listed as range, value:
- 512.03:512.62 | 2.683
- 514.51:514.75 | 3.304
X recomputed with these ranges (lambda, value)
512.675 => 2.847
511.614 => 2.515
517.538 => 2.805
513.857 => 3.042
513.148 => 3.052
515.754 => 3.078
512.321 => 2.741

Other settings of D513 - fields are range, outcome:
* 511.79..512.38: 2.66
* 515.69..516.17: 3.06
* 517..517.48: 2.88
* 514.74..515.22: 3.04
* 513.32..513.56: 3.14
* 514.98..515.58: 3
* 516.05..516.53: 3.07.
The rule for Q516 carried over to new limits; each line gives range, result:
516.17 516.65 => 3.049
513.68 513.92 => 3.042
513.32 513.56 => 3.13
